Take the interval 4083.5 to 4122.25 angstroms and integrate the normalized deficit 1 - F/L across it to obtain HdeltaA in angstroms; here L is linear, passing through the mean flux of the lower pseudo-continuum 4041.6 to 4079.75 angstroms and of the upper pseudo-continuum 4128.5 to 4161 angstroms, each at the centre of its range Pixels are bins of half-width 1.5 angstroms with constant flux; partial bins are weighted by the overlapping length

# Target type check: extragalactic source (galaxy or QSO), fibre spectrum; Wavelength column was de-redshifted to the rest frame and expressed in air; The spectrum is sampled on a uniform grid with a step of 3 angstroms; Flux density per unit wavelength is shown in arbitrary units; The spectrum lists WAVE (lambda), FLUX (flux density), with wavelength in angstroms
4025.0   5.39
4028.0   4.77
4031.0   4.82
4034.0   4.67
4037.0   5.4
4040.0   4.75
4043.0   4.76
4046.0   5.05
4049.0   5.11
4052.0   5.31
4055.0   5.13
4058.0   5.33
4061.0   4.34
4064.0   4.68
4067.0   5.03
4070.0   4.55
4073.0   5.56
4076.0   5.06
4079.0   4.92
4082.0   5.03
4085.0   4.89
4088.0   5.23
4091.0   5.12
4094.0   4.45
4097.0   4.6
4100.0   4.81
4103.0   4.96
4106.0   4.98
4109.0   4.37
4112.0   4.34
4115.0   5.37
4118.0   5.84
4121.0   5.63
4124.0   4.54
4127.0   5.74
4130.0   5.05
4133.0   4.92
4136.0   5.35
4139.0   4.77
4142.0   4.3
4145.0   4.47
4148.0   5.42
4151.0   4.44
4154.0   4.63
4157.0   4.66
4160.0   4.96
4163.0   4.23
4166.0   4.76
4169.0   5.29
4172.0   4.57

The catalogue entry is -0.5 angstroms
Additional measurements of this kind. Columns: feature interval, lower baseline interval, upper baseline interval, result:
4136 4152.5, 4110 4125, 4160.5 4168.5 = 0.41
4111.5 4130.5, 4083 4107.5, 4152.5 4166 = -1.94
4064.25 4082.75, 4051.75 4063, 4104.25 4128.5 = 0.04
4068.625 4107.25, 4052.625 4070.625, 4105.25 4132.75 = 0.31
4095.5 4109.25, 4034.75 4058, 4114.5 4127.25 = 1.40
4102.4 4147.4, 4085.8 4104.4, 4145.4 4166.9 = -1.83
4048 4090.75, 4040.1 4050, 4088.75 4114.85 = -1.39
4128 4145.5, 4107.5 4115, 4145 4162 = -0.63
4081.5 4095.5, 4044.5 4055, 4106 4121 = 0.41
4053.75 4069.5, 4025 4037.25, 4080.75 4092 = 0.40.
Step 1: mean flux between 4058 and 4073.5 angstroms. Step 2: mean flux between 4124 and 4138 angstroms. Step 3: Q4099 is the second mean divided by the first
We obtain 1.07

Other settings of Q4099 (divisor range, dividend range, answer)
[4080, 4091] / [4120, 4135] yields 1.02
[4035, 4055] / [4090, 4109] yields 0.94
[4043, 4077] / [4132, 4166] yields 0.95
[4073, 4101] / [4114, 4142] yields 1.05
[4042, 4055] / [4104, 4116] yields 0.94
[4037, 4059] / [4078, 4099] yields 0.96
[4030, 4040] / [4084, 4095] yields 1.00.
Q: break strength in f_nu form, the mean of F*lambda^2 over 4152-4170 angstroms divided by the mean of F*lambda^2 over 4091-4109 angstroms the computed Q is 1.02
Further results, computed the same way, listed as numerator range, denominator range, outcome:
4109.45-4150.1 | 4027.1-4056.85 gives 1.05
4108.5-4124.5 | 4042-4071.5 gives 1.06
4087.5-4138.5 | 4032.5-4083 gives 1.03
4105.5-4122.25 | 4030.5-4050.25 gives 1.07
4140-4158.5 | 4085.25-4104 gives 0.98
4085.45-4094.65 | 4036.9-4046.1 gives 1.04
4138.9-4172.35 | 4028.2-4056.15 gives 1.00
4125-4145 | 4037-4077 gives 1.03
